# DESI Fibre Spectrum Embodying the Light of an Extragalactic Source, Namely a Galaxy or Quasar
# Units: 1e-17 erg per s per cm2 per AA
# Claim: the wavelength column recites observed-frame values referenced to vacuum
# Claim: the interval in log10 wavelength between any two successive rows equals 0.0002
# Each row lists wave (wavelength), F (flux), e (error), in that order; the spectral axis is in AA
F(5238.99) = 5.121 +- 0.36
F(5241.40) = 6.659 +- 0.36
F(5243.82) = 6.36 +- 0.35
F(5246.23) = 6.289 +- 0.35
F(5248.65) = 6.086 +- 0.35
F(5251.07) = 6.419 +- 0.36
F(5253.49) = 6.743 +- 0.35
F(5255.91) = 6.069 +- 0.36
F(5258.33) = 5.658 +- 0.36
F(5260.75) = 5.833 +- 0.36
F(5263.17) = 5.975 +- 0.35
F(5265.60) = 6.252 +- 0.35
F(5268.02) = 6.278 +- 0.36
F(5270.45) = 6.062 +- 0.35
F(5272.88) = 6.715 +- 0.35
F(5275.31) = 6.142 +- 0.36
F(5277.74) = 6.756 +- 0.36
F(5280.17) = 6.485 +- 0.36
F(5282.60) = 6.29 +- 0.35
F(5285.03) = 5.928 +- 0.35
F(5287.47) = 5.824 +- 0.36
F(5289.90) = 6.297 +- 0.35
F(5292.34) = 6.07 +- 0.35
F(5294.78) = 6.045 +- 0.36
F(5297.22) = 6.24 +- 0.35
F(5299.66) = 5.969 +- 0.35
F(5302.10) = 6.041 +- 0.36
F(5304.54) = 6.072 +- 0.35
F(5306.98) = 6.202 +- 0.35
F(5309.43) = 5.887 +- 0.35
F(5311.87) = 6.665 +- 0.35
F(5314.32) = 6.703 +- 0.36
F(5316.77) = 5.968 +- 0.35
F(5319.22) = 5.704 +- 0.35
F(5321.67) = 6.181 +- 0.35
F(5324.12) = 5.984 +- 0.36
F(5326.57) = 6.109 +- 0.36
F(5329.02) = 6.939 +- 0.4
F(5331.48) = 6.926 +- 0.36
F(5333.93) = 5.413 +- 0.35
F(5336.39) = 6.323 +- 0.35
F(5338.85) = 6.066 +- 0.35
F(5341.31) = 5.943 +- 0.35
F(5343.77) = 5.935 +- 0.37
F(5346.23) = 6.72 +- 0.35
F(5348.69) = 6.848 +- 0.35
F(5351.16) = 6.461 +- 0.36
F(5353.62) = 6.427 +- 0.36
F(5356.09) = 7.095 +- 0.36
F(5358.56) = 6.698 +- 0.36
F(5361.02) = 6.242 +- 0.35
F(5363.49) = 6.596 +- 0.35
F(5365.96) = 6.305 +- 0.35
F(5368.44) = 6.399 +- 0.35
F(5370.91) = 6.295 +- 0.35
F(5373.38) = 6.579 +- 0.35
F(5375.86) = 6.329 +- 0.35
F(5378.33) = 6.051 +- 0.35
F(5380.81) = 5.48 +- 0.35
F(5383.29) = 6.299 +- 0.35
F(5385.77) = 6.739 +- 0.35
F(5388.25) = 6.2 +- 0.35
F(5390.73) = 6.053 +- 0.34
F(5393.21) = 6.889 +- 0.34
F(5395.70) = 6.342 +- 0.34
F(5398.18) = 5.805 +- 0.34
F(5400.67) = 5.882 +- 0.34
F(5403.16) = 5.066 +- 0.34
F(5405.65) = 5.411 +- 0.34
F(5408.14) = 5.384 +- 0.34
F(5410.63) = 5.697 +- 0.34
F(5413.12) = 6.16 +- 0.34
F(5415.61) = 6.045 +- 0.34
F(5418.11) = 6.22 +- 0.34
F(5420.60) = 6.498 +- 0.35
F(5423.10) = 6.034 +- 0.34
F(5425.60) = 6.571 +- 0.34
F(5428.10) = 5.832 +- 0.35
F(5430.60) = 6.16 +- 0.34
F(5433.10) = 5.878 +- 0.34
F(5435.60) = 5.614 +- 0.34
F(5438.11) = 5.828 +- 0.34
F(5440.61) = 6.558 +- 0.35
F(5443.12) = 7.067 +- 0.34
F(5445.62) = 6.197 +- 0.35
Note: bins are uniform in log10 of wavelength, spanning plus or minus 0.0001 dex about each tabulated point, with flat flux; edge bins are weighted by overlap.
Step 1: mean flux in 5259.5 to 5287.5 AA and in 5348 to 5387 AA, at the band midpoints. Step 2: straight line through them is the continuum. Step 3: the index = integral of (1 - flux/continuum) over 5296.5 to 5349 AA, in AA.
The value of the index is 1.0 AA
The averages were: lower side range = 6.23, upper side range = 6.42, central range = 6.21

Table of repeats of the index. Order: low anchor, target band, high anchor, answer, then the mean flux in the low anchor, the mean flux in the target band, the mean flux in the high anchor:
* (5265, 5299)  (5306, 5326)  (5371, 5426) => 0.1 AA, 6.24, 6.16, 6.08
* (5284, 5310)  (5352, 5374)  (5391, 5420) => -2.0 AA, 6.06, 6.51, 5.92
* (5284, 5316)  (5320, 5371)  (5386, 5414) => -2.8 AA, 6.15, 6.37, 5.93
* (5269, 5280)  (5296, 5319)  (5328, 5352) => 0.8 AA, 6.42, 6.17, 6.35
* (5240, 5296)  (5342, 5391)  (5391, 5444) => -2.3 AA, 6.22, 6.39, 6.04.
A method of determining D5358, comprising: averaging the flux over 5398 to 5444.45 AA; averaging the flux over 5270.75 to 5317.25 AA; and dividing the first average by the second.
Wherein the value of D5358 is 0.96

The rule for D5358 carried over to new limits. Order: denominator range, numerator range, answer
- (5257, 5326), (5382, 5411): 0.97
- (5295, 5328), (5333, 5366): 1.04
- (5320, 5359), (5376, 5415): 0.94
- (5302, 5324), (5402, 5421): 0.94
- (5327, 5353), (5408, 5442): 0.95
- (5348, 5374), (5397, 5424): 0.89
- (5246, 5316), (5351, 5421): 1.00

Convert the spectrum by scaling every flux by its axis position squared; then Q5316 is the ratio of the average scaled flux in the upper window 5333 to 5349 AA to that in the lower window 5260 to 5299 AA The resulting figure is 1.02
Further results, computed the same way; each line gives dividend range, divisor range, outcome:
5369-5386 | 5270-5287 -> 1.02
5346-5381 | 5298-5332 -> 1.06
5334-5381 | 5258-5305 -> 1.06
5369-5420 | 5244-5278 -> 1.02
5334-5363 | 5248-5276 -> 1.07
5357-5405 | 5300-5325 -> 1.04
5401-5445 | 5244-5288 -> 1.02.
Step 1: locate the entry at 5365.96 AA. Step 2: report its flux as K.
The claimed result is 6.305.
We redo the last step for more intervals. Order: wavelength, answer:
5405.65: 5.411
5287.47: 5.824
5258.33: 5.658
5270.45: 6.062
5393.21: 6.889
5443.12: 7.067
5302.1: 6.041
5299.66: 5.969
